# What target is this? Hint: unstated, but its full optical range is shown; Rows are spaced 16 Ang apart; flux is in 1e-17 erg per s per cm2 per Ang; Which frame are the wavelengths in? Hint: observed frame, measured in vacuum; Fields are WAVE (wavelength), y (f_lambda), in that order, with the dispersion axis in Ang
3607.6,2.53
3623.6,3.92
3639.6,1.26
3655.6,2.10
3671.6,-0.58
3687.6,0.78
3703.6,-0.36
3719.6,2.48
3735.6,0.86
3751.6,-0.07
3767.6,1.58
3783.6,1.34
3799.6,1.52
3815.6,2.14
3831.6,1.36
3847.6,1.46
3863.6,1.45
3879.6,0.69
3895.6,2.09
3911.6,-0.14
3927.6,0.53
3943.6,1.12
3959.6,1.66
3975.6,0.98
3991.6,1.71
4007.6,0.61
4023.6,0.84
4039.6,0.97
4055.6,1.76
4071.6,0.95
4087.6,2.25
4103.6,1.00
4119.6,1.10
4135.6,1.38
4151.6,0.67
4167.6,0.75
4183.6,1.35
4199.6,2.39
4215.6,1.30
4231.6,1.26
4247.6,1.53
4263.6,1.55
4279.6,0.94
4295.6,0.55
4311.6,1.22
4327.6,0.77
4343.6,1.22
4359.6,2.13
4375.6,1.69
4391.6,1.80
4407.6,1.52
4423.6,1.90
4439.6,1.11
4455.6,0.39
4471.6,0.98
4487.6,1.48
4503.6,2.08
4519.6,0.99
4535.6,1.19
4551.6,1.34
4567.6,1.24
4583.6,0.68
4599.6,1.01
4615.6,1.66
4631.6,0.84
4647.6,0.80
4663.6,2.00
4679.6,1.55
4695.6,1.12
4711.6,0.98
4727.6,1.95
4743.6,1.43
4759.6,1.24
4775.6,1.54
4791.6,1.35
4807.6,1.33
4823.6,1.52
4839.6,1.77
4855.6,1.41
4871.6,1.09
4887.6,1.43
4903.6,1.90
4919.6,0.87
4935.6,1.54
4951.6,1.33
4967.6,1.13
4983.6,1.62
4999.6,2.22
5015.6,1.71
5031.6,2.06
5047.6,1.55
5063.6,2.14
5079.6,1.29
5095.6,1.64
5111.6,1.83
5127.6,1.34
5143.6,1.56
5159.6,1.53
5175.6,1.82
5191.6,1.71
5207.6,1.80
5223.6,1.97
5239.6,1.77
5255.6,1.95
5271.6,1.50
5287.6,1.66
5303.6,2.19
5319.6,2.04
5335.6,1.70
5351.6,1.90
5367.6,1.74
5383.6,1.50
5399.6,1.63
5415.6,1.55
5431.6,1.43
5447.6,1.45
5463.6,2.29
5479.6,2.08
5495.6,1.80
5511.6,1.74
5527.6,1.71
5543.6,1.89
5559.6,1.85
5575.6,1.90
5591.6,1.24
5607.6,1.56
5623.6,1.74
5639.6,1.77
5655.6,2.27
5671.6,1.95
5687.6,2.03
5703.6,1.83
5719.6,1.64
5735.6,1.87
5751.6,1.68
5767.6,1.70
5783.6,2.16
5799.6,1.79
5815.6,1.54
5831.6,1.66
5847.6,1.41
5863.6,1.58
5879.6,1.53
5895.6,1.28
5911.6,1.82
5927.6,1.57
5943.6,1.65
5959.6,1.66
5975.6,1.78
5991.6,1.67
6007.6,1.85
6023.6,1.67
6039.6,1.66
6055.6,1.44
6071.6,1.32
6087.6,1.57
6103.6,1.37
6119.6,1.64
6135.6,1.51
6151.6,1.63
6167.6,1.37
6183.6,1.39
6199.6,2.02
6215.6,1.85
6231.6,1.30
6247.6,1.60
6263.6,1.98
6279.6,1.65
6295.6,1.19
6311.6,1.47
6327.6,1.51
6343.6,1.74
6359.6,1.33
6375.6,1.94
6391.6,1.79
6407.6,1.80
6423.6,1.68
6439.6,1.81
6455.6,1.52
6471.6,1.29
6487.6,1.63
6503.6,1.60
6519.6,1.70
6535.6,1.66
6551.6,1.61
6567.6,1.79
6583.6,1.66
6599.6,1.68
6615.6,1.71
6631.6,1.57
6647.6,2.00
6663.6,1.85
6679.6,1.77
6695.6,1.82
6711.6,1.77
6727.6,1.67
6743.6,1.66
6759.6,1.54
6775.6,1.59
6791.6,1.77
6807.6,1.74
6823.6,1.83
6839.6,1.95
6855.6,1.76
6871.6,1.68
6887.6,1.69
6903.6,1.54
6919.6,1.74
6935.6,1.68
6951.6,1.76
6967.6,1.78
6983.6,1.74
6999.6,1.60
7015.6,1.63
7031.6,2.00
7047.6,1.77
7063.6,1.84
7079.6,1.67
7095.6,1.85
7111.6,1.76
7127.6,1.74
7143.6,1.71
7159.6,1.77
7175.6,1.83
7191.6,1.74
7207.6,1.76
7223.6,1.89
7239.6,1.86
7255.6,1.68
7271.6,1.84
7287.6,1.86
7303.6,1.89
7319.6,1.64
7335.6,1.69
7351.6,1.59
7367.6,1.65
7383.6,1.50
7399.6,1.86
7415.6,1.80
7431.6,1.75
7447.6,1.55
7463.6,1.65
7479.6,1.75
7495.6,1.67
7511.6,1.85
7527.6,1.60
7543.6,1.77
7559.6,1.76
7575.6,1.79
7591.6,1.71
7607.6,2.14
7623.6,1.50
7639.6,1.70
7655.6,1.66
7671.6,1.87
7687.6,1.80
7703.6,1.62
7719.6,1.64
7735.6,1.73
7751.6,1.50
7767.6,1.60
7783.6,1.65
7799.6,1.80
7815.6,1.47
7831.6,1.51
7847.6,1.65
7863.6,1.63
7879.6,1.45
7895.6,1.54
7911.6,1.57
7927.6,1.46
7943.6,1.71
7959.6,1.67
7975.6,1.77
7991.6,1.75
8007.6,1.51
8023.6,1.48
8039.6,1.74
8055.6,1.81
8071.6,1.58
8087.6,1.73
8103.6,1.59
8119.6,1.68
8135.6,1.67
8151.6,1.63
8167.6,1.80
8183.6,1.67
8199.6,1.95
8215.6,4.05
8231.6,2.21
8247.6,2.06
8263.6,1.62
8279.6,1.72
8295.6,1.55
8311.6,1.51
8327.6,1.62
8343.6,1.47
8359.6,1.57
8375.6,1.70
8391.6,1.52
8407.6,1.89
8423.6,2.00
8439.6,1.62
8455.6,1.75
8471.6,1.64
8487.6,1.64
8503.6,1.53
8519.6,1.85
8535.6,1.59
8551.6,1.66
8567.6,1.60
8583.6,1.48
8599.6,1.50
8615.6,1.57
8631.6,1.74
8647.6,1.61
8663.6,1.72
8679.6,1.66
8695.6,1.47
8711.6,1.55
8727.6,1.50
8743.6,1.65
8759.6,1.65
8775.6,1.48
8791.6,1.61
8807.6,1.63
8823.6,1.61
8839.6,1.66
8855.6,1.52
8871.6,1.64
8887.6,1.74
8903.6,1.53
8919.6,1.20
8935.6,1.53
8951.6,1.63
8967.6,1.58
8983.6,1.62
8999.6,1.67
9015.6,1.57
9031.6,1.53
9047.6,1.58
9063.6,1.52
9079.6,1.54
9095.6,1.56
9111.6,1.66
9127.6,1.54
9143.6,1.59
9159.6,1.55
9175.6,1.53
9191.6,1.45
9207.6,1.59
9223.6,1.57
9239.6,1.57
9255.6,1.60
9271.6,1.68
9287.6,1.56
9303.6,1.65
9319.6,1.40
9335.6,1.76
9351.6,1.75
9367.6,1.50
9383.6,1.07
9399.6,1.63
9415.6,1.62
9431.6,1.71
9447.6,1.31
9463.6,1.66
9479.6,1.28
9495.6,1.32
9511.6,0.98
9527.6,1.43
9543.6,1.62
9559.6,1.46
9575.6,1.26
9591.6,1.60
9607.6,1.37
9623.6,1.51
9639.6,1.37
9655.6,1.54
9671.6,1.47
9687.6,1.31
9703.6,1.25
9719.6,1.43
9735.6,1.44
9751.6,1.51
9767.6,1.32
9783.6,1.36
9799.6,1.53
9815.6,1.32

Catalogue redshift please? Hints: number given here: 0.25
